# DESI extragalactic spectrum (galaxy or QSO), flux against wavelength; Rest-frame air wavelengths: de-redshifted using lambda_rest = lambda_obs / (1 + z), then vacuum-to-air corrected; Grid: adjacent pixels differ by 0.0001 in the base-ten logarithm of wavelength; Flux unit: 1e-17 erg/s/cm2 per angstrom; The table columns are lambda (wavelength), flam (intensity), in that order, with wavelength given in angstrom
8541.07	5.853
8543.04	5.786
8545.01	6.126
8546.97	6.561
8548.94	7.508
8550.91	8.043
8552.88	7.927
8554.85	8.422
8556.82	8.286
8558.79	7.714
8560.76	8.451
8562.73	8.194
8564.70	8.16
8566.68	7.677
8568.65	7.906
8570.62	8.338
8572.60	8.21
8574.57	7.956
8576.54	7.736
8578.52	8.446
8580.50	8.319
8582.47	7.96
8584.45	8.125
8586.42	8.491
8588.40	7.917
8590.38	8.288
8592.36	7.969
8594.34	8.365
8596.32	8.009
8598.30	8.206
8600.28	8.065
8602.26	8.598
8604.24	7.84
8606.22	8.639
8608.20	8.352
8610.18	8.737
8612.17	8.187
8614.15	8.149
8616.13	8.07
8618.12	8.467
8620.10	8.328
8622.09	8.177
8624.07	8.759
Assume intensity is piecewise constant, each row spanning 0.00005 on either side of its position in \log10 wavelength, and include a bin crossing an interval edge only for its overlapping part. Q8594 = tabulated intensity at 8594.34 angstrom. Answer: 8.365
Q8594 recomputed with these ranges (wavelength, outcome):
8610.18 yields 8.737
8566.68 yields 7.677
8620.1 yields 8.328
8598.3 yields 8.206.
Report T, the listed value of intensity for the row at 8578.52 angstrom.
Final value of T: 8.446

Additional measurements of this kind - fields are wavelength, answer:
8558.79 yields 7.714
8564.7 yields 8.16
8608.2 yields 8.352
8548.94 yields 7.508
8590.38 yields 8.288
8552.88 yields 7.927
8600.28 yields 8.065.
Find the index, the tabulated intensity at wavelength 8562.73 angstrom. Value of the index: 8.194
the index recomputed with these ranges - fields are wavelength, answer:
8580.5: 8.319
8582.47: 7.96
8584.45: 8.125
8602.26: 8.598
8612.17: 8.187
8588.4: 7.917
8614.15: 8.149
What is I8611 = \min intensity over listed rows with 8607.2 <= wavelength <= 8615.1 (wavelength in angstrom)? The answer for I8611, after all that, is 8.149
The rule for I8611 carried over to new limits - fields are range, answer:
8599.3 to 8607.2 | 7.84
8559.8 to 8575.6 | 7.677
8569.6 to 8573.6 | 8.21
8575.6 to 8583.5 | 7.736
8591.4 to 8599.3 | 7.969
